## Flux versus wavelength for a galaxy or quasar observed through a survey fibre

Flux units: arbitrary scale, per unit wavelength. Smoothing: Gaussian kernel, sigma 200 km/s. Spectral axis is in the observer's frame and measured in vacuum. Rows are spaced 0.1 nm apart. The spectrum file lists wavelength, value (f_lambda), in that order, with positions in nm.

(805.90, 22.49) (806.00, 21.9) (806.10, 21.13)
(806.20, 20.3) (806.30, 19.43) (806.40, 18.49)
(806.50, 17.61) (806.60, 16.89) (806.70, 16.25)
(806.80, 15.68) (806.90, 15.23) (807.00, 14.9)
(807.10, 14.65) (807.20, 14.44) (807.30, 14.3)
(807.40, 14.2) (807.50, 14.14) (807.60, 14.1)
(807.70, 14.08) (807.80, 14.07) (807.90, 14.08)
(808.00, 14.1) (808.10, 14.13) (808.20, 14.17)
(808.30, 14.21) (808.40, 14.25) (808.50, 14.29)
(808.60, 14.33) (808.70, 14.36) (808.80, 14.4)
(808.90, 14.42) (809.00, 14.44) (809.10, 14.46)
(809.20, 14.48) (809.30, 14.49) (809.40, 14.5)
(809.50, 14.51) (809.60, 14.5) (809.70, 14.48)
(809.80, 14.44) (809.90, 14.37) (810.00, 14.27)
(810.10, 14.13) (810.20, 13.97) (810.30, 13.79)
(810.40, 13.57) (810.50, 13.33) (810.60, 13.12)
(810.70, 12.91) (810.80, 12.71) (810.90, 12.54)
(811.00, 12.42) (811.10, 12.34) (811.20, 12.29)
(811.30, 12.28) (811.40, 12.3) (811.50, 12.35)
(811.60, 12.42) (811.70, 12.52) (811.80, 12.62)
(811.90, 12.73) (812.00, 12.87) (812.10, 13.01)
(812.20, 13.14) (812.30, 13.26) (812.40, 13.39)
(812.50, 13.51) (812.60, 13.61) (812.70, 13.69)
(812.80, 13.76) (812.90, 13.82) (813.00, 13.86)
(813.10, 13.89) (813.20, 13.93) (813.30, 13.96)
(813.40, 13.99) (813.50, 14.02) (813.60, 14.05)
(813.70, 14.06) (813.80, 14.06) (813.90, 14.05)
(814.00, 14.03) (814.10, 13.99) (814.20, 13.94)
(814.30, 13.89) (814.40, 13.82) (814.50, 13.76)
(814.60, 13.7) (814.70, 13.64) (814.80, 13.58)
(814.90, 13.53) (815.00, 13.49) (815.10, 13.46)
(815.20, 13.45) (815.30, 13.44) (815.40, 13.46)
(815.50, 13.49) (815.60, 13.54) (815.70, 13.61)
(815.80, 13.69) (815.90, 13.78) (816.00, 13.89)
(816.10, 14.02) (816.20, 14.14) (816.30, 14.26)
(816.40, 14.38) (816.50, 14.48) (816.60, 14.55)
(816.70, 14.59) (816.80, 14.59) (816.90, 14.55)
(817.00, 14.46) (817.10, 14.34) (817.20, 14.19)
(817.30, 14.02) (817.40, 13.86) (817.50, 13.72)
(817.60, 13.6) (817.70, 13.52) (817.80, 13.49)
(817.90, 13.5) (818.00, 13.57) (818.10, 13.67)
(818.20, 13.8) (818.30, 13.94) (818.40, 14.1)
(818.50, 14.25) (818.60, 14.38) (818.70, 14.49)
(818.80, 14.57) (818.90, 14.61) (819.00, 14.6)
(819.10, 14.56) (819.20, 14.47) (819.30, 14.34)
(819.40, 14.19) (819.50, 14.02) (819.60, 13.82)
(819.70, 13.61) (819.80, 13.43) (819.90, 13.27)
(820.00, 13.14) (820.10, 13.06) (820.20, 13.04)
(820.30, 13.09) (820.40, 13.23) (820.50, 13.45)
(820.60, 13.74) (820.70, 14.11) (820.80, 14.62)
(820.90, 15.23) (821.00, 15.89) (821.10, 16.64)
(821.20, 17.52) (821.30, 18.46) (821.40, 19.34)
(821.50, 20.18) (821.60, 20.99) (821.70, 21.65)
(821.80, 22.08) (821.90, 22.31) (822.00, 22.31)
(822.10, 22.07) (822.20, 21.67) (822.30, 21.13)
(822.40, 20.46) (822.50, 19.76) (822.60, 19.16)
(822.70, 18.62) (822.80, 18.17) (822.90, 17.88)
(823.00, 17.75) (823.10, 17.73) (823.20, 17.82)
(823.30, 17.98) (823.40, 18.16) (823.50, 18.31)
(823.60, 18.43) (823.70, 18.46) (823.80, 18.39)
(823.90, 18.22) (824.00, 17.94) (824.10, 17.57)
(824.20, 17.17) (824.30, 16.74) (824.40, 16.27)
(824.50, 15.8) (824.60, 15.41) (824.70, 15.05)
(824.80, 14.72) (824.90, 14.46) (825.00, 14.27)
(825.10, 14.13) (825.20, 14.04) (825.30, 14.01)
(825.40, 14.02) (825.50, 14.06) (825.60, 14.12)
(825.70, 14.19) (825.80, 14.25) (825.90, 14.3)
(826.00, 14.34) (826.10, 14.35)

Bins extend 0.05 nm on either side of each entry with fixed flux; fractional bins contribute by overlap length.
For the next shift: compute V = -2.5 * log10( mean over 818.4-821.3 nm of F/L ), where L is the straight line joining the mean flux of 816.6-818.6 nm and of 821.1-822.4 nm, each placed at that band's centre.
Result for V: 0.22 mag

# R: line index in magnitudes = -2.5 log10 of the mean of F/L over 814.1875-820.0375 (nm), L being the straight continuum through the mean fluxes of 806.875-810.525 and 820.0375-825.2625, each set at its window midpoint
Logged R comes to 0.16 mag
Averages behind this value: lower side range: 14.3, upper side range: 17.4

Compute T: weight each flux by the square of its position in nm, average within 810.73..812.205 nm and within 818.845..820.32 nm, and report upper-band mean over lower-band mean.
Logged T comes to 1.1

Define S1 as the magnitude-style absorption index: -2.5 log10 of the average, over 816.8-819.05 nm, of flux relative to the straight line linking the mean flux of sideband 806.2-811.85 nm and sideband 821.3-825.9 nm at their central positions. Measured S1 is 0.16 mag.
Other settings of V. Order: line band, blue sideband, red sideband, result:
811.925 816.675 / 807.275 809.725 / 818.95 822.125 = 0.11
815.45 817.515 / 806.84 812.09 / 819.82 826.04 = 0.09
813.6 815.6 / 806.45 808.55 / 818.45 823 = 0.15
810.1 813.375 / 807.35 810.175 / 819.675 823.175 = 0.15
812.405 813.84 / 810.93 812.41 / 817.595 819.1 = -0.07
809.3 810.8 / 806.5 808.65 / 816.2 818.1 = 0.04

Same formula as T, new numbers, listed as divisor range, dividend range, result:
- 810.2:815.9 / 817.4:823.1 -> 1.22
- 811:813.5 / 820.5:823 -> 1.46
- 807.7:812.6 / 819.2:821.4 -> 1.09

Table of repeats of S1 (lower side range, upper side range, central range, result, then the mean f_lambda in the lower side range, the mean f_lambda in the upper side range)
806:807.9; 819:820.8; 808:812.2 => 0.15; 16.2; 13.7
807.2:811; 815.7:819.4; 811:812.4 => 0.12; 14.1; 14.1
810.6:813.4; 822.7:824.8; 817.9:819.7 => 0.10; 13.1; 17.4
